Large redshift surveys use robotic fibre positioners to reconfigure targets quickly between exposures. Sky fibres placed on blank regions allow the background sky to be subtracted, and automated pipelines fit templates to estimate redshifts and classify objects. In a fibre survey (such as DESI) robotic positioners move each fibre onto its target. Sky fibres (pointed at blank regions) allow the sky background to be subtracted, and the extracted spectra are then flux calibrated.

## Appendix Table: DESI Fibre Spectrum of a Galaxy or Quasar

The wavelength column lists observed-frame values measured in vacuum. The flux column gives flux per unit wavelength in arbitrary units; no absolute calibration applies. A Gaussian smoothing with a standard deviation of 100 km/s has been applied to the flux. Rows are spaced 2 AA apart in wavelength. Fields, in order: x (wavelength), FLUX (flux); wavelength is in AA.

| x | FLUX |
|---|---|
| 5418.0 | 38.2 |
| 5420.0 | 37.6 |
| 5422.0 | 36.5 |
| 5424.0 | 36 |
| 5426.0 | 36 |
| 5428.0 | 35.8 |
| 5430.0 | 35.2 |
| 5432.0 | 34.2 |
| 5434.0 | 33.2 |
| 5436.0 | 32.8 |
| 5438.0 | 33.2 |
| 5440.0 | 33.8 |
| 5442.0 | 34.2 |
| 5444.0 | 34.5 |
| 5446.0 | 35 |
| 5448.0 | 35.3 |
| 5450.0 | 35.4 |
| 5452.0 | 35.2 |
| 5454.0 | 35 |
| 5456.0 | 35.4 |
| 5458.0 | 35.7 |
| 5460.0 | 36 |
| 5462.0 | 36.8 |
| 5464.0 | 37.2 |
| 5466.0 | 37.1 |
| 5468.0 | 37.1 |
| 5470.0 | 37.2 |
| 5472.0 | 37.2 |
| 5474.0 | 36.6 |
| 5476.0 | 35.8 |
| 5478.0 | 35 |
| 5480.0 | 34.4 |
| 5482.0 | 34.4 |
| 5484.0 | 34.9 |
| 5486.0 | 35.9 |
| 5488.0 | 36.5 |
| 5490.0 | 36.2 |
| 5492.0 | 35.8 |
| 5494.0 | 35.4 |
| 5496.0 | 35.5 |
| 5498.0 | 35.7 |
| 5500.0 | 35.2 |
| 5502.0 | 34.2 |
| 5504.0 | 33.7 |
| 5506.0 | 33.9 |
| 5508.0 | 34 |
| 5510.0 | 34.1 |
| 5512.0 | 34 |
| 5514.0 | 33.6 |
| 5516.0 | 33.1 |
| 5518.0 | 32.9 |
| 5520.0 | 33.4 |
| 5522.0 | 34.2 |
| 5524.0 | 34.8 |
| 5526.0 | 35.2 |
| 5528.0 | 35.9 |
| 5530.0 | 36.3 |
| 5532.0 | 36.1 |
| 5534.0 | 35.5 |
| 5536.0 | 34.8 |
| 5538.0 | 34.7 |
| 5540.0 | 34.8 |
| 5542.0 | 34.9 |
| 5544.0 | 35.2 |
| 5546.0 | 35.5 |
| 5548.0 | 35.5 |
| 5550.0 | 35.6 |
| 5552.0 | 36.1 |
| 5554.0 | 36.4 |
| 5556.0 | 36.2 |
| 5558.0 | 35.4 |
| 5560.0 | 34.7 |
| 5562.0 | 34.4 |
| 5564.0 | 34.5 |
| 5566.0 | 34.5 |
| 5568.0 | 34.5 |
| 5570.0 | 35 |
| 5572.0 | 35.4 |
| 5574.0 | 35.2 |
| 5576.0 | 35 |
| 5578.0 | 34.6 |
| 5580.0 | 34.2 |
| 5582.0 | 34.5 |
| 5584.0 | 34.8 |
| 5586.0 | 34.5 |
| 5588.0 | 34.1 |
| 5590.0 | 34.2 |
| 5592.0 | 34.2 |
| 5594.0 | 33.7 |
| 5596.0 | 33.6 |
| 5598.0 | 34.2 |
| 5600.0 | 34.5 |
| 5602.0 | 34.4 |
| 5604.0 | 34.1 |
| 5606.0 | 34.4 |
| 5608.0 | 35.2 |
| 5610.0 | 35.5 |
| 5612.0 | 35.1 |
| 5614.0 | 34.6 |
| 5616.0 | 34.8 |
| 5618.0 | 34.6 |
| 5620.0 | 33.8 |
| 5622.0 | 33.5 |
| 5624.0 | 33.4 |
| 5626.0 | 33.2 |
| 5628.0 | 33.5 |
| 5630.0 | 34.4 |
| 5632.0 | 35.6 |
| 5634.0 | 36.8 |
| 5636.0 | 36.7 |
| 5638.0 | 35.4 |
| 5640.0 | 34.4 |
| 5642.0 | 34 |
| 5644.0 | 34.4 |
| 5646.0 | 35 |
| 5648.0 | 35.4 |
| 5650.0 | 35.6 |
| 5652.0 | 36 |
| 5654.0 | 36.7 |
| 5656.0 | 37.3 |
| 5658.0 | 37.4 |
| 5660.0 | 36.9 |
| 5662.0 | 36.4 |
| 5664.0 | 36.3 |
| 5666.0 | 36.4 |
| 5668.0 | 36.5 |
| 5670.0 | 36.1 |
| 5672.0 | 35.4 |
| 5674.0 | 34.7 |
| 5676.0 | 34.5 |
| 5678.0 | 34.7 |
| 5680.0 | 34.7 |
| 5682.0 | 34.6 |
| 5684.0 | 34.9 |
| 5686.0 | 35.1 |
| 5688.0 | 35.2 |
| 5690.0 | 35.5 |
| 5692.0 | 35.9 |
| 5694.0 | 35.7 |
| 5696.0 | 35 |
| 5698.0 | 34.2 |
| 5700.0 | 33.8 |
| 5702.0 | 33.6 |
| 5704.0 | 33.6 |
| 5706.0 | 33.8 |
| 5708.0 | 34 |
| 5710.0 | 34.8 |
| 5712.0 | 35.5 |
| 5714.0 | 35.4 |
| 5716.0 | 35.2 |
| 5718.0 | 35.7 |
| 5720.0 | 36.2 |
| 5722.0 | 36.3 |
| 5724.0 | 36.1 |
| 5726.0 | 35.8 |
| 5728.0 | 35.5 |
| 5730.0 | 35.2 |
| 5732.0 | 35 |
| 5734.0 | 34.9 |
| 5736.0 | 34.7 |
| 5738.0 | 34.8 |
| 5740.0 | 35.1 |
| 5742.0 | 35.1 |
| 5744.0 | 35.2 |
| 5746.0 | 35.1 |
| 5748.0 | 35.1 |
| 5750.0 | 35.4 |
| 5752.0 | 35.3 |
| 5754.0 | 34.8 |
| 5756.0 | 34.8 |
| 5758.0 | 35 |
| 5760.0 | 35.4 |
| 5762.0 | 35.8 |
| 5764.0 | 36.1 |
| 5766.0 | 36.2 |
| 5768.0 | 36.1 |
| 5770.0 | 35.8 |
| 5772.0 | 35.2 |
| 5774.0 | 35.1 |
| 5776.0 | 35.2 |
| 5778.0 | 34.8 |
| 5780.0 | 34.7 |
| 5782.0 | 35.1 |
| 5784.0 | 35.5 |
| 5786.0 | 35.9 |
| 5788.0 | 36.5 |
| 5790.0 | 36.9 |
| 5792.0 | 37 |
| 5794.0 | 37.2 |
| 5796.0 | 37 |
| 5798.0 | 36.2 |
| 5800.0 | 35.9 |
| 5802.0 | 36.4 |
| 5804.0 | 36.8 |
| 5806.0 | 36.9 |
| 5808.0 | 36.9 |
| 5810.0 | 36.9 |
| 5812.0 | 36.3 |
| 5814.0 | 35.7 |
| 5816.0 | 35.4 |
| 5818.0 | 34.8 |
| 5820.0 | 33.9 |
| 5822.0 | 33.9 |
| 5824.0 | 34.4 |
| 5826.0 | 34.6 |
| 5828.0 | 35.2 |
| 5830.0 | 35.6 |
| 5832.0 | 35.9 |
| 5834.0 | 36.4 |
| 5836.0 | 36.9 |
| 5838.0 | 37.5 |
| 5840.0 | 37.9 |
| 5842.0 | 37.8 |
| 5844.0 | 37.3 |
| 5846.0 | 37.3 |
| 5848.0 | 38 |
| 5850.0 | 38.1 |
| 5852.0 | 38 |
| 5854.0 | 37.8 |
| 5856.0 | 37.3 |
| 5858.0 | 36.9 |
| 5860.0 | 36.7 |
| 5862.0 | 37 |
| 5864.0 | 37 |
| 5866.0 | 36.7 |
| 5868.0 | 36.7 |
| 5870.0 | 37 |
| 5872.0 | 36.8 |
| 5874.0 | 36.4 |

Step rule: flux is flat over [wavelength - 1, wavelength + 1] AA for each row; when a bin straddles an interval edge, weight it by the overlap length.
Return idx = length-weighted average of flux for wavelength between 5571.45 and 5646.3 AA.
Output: 34.6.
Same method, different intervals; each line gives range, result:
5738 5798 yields 35.6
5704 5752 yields 35.2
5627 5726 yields 35.3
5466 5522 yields 35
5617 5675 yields 35.4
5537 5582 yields 35.1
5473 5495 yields 35.5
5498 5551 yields 34.7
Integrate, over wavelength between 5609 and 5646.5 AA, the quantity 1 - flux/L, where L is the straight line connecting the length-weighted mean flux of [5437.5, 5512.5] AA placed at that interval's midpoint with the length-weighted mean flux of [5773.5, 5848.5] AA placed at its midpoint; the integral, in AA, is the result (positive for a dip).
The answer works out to 1.1 AA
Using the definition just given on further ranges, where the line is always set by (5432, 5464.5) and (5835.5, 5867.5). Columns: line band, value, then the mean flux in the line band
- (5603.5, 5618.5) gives 0.4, 34.8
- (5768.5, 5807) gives 1.0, 36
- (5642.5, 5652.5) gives 0.3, 35.2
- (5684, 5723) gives 1.6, 35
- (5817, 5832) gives 1.0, 34.7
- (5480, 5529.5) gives 0.7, 34.7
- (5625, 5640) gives 0.4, 35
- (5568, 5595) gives 0.9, 34.6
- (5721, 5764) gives 1.7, 35.3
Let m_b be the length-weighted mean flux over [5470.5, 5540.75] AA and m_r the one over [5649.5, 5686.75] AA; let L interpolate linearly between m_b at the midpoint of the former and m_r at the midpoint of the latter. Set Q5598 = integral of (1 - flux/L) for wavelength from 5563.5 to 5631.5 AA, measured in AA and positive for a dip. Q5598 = 2.0 AA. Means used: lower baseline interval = 35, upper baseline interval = 35.8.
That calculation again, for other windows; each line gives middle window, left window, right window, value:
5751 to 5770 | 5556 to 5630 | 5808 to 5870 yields 0.2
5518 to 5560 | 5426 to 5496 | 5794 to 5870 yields 0.5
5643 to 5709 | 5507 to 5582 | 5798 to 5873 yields 0.5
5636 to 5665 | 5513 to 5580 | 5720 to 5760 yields -0.6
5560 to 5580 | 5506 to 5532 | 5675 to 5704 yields -0.2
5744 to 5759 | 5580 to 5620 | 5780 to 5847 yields 0.2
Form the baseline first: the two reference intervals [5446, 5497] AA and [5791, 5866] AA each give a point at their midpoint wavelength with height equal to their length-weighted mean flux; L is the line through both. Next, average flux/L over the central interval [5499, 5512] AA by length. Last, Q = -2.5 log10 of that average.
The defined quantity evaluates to 0.05 mag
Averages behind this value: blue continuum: 35.9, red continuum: 36.5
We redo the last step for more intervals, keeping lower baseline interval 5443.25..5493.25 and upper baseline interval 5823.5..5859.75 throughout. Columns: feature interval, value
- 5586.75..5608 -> 0.06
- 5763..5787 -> 0.04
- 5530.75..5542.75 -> 0.03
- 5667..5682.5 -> 0.04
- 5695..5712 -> 0.07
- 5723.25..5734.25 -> 0.03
